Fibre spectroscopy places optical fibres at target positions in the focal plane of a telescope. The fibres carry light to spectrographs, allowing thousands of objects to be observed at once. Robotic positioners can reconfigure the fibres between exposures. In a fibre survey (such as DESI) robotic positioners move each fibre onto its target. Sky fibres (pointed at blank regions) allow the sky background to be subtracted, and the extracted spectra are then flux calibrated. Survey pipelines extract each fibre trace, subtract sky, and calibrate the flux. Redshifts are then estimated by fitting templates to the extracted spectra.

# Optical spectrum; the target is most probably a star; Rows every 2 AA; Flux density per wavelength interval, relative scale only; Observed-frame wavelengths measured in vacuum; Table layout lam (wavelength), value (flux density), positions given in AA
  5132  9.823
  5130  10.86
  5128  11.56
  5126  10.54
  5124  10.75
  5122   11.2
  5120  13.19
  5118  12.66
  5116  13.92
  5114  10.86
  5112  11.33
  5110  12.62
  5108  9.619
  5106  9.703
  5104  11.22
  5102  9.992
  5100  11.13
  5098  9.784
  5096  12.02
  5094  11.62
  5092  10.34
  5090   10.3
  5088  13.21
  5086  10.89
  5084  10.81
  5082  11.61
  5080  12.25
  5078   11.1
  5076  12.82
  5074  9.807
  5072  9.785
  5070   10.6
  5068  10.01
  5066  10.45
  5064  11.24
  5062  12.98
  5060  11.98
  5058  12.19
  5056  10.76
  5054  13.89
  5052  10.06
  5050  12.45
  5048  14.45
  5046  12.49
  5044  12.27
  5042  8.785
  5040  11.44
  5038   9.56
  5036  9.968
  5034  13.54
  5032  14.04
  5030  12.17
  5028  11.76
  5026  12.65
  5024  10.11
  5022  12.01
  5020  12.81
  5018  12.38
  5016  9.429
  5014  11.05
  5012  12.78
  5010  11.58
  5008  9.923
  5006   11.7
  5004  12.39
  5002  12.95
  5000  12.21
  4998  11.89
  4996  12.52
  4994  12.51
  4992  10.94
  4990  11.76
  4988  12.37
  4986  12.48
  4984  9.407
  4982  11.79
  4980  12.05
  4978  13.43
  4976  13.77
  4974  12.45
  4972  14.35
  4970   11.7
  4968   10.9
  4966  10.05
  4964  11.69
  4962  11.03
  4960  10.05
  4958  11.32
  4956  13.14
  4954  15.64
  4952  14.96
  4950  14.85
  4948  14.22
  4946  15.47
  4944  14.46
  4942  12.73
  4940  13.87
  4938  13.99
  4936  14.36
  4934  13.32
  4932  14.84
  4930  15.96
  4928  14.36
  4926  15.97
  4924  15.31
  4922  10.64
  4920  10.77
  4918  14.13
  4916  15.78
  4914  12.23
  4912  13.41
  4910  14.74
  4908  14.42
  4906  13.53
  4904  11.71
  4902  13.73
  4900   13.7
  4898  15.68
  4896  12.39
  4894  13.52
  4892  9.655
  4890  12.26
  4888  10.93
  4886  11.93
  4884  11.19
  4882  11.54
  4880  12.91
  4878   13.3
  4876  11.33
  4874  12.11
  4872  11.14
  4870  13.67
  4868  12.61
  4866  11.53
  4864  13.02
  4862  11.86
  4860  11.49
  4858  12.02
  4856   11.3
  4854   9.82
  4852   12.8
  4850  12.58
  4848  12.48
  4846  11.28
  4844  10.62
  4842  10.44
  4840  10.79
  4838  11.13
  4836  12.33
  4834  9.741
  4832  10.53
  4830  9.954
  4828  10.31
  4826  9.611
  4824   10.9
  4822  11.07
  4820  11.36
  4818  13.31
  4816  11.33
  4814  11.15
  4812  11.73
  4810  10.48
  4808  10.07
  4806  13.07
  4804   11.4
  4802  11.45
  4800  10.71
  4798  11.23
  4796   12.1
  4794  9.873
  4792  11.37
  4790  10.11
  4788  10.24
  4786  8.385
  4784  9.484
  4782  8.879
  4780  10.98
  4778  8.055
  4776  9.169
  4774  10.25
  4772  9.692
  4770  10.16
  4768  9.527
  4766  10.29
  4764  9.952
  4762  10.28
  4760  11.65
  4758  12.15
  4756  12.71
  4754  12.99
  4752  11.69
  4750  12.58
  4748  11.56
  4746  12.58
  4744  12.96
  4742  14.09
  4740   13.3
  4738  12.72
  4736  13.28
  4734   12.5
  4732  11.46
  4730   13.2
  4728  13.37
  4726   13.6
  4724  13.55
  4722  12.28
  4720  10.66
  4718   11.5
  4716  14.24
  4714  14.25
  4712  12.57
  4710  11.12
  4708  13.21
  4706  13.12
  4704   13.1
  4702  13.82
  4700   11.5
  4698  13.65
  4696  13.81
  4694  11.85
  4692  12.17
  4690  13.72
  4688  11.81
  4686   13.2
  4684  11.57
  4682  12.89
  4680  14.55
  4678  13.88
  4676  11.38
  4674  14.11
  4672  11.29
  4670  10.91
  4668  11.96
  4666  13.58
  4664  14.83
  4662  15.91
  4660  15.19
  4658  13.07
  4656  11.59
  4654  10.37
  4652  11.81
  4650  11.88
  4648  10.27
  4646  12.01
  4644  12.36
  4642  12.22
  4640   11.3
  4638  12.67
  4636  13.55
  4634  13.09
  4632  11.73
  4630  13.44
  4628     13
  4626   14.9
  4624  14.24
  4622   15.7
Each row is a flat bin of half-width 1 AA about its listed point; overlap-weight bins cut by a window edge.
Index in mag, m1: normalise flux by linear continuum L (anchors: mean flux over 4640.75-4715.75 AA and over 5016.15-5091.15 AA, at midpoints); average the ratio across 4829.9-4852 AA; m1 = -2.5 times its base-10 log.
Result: 0.10 mag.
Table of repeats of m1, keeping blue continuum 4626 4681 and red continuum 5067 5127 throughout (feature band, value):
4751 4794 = 0.185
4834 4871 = 0.029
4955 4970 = 0.042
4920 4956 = -0.213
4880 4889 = 0.032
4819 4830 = 0.147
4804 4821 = 0.056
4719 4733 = -0.011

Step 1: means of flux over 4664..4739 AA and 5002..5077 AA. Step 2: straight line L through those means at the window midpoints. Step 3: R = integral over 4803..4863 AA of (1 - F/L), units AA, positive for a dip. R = 5.3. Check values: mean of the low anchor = 12.8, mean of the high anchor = 11.6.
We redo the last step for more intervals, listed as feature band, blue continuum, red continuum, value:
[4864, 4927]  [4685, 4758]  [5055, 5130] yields -4.08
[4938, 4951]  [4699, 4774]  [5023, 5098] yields -2.75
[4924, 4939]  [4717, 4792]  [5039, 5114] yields -4.48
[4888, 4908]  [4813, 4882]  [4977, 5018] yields -2.20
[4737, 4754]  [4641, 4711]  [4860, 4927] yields 0.01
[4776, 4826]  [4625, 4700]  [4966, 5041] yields 6.70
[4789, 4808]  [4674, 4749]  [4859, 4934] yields 2.50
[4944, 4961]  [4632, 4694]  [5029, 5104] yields -2.88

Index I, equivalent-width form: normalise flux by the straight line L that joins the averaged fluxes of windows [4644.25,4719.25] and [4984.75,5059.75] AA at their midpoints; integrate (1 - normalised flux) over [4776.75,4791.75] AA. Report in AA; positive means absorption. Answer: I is 3.5 AA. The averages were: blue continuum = 12.7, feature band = 9.54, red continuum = 11.8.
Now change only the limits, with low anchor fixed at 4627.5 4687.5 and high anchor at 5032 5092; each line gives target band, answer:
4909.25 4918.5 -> -1.7 AA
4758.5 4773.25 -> 2.4 AA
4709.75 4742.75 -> -1.0 AA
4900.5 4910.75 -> -1.4 AA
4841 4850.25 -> 0.5 AA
